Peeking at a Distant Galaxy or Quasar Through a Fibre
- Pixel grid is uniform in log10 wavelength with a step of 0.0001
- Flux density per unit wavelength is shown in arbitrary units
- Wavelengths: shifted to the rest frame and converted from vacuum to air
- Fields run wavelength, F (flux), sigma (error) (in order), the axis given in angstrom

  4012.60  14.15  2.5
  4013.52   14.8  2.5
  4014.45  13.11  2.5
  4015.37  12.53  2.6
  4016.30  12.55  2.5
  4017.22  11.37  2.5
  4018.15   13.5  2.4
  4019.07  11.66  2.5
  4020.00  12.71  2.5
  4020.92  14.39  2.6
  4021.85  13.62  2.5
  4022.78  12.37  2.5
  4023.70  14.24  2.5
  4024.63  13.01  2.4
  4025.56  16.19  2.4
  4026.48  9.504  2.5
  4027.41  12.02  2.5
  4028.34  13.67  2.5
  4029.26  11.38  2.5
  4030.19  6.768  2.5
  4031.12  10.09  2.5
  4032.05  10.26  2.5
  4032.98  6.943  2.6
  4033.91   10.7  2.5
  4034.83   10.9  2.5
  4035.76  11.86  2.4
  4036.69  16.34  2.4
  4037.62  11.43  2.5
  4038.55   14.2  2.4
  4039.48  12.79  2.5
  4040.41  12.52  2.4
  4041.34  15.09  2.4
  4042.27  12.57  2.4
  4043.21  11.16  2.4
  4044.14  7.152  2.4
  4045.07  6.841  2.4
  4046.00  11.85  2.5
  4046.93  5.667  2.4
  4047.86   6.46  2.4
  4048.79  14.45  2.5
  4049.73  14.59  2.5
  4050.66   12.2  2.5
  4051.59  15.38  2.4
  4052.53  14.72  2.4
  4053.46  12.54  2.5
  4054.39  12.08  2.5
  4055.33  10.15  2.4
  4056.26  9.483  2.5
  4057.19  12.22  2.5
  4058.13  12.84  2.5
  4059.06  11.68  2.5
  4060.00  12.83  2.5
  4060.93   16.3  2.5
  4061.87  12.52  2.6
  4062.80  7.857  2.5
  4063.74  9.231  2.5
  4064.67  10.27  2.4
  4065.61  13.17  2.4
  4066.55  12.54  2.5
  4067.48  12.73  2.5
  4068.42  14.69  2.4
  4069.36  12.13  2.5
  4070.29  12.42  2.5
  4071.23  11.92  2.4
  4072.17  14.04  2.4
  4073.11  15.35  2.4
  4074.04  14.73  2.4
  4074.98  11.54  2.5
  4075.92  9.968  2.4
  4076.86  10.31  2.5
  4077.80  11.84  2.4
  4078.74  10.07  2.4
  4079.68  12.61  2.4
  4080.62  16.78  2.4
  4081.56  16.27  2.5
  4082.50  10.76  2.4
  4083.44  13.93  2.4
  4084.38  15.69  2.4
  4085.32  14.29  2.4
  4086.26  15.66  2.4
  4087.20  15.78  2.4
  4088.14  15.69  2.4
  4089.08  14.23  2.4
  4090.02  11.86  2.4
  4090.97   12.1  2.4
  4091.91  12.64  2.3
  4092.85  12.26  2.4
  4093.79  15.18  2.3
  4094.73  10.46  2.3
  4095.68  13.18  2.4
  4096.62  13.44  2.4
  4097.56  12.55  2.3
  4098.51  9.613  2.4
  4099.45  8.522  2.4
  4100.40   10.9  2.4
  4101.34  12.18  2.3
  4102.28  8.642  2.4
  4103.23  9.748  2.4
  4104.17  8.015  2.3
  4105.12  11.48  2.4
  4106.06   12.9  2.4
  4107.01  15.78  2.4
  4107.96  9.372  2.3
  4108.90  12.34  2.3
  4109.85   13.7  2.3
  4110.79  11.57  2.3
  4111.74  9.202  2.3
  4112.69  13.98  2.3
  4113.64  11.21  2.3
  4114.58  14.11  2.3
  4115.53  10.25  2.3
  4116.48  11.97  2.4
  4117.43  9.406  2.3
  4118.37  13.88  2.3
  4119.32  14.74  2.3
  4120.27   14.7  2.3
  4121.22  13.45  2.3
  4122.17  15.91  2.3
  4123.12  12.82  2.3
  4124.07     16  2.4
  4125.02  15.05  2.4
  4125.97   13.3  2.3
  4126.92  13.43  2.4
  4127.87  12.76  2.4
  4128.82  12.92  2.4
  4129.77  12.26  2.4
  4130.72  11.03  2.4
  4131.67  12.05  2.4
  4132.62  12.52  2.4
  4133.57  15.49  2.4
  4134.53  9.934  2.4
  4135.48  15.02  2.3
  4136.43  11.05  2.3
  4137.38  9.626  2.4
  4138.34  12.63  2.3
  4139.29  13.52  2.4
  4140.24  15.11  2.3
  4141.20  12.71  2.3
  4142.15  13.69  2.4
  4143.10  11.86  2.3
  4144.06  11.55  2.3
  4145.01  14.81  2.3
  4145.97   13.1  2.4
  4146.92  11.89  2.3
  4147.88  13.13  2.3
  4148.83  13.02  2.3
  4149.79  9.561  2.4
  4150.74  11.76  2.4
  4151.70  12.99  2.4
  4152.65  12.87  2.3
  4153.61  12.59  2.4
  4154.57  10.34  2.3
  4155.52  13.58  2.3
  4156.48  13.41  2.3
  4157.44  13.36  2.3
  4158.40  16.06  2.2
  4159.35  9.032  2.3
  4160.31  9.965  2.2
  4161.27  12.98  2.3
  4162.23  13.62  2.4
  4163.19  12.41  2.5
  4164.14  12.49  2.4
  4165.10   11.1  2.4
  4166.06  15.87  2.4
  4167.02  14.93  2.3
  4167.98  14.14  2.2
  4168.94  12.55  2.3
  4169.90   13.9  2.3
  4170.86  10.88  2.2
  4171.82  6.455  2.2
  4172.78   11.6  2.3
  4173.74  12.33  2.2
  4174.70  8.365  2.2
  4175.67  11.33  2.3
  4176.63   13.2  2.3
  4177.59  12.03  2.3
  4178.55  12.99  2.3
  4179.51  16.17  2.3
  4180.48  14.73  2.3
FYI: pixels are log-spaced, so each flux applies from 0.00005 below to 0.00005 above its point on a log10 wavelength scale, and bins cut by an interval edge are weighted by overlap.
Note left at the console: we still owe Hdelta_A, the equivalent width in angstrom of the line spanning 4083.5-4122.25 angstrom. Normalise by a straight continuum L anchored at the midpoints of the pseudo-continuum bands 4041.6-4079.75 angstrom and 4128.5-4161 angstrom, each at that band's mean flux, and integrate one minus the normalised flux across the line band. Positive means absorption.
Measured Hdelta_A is -1.10 angstrom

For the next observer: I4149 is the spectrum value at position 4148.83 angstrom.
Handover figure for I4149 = 13.02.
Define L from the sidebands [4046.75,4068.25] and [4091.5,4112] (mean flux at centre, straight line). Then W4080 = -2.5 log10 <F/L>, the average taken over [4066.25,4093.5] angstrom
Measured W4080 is -0.13 mag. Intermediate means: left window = 11.9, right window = 11.6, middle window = 13.3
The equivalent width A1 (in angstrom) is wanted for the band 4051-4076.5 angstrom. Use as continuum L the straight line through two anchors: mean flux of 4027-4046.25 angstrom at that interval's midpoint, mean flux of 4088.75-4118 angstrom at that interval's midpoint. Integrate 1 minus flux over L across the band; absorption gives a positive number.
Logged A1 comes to -2.2 angstrom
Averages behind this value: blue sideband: 11.3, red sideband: 11.7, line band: 12.4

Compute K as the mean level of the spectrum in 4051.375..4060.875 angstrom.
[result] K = 12.5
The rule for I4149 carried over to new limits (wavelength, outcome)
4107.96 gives 9.372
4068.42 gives 14.69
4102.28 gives 8.642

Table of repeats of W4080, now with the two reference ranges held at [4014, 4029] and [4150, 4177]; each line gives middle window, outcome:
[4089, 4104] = 0.09 mag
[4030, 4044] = 0.11 mag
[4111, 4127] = -0.06 mag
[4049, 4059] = 0.01 mag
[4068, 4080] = 0.02 mag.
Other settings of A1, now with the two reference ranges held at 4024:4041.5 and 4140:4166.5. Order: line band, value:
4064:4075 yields -0.8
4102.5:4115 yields 0.6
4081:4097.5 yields -2.0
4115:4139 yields -0.8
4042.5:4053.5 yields 0.8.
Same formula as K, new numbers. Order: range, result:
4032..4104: 12.2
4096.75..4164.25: 12.4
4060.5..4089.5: 13.1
